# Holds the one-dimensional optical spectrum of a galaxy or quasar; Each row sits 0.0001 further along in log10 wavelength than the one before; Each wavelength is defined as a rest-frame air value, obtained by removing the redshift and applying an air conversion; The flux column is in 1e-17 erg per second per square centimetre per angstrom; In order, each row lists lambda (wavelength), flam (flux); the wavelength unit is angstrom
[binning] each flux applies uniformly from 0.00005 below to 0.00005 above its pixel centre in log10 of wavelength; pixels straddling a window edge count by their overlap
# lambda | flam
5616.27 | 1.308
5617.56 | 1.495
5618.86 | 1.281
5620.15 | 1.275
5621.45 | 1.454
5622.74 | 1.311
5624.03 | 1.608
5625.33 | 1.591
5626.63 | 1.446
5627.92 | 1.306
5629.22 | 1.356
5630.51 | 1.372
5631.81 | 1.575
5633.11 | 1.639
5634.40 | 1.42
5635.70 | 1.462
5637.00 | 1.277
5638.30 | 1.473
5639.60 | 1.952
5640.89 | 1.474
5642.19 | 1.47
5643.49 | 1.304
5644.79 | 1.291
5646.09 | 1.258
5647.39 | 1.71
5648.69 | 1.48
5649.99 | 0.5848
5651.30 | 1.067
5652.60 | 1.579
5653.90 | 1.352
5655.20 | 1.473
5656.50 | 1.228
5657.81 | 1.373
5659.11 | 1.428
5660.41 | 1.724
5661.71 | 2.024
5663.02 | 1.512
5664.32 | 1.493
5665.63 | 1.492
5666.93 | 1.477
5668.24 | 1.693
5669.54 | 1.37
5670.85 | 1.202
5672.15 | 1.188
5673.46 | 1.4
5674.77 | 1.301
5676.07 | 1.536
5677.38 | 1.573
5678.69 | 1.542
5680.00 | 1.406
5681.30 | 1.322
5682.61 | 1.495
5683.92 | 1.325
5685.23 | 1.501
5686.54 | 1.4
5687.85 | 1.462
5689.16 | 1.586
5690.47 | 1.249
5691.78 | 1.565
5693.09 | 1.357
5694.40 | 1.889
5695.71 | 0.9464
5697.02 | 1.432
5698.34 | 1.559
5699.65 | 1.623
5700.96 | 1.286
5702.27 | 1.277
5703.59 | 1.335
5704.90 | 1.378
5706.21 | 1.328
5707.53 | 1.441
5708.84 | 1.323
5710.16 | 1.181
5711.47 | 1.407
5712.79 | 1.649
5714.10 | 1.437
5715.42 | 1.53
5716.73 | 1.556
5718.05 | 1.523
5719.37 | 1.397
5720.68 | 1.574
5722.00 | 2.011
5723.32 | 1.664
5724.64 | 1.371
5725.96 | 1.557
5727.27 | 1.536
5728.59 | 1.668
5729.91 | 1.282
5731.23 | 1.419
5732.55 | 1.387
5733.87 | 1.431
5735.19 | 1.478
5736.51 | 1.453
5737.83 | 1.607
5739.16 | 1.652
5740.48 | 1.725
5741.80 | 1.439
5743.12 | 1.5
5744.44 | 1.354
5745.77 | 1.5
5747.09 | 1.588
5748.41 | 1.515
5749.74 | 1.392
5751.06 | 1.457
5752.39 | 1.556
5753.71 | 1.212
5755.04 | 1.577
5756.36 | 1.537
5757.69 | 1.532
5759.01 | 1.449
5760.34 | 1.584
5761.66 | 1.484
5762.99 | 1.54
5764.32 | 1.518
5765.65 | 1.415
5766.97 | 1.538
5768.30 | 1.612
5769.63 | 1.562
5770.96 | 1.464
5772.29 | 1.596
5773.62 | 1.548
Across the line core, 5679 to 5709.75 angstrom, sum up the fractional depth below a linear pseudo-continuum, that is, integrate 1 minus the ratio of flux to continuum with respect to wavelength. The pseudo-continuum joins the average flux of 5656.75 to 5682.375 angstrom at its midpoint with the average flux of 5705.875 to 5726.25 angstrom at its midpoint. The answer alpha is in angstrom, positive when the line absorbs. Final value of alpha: 1.5 angstrom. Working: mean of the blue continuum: 1.47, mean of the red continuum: 1.5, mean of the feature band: 1.41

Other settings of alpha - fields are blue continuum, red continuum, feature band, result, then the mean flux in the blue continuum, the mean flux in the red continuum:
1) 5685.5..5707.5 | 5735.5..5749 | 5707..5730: -0.6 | 1.42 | 1.53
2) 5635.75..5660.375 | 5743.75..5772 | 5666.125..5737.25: -0.5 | 1.39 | 1.5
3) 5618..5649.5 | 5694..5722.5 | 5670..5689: 0.5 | 1.45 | 1.45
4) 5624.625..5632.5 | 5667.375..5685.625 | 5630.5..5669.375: -0.7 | 1.44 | 1.42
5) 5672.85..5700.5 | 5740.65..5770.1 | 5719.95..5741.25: -1.0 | 1.45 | 1.5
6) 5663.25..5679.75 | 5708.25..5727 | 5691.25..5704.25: 0.5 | 1.44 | 1.51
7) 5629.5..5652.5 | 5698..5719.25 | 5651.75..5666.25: -1.0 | 1.4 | 1.42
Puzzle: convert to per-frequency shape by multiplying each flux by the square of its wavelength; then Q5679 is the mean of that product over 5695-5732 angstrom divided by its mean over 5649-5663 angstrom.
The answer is 1.07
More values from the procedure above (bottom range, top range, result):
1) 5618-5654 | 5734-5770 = 1.12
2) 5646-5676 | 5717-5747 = 1.11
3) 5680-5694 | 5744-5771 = 1.07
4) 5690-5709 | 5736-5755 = 1.09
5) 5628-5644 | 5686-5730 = 1.02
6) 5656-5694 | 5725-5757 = 1.05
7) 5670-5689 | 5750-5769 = 1.09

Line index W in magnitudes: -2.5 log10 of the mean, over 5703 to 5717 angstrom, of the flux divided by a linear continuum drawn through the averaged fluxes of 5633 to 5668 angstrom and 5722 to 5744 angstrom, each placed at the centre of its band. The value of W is 0.07 mag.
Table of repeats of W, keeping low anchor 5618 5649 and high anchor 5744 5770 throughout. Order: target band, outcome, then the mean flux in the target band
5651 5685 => 0.009 mag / 1.45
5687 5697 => 0.027 mag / 1.44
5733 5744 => -0.029 mag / 1.53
